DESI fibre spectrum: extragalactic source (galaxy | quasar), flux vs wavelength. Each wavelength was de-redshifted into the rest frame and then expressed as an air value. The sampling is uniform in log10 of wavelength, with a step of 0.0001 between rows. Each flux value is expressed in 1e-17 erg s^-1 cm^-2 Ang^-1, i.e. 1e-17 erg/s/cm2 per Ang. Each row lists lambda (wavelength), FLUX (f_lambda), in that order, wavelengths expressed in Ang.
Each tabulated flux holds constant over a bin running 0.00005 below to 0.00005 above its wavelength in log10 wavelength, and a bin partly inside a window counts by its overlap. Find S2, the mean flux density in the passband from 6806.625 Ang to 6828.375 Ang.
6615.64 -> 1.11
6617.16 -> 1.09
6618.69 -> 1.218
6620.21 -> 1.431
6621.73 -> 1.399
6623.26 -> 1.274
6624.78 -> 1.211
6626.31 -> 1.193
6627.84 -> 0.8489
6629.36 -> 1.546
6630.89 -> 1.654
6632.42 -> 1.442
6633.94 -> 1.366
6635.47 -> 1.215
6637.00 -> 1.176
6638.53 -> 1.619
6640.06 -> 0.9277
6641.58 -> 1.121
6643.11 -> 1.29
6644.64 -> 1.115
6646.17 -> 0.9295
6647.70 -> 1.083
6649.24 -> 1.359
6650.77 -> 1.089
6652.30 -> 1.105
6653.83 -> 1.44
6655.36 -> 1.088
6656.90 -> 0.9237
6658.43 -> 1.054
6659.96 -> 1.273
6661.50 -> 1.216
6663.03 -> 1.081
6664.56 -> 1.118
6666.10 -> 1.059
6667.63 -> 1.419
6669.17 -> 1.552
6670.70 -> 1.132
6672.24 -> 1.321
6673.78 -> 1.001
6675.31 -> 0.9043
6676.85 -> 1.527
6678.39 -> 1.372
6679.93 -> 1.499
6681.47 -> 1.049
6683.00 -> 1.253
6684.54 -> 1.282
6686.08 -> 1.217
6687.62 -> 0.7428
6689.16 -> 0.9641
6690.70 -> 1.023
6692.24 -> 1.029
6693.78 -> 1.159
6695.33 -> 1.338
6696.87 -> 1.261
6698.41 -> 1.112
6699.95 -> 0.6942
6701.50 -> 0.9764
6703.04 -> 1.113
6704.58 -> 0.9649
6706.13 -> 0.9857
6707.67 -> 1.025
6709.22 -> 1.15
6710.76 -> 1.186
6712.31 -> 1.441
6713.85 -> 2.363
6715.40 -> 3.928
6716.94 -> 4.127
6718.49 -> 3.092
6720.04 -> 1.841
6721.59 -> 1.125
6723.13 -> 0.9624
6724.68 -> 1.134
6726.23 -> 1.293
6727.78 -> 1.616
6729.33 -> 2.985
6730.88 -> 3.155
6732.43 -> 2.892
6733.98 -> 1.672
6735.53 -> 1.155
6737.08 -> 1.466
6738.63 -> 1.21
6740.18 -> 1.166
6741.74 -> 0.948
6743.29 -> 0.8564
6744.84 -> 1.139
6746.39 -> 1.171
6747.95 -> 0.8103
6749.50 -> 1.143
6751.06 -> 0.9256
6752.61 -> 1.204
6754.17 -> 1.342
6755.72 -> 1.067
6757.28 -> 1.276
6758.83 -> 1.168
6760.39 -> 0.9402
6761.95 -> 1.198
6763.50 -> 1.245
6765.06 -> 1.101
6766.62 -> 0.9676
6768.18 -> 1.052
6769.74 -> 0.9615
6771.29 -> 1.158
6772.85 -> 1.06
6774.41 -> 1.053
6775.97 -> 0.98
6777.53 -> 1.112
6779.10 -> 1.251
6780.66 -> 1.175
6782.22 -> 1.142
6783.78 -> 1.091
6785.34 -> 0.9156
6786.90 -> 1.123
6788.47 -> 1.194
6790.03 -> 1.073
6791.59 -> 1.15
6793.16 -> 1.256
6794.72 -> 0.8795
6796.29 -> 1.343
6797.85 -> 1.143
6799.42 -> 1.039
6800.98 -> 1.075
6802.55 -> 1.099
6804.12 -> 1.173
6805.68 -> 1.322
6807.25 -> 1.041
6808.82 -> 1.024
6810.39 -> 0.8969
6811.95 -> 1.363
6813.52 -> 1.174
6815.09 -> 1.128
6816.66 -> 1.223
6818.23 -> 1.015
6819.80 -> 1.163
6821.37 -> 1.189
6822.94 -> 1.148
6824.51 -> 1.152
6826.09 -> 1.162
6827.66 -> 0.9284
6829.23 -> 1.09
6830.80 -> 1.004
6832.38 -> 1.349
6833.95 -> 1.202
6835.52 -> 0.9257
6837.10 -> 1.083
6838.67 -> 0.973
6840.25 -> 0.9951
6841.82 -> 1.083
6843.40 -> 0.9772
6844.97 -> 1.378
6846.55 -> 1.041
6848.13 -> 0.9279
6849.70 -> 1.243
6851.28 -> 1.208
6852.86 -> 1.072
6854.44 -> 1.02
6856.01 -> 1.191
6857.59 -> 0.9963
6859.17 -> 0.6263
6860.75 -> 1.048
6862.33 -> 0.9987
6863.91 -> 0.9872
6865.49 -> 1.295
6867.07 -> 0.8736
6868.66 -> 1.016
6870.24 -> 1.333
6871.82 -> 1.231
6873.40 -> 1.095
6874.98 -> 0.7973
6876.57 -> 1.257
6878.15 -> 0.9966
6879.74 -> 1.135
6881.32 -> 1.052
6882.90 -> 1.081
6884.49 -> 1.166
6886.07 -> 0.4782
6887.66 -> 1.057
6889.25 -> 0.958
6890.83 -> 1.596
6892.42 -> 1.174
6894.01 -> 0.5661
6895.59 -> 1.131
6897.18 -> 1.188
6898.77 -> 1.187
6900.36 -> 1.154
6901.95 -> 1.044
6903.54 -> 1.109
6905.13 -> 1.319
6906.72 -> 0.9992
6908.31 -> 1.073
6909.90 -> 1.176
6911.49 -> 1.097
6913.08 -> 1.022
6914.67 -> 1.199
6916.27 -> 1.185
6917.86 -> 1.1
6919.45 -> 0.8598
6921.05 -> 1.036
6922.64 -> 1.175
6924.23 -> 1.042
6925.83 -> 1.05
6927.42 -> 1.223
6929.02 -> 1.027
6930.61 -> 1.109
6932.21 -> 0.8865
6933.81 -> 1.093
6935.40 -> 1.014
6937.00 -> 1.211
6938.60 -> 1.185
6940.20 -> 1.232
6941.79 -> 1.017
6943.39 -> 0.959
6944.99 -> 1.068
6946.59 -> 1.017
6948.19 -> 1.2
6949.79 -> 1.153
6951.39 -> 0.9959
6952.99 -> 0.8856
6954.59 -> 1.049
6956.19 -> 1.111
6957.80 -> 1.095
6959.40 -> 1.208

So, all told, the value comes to 1.12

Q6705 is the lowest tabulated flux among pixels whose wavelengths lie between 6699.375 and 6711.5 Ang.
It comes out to 0.6942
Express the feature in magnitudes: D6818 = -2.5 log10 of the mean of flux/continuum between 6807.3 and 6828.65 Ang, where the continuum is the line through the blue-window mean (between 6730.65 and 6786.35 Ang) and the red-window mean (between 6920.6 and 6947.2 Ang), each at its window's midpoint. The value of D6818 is 0.045 mag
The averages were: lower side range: 1.21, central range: 1.12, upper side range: 1.08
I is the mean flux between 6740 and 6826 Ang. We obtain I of 1.11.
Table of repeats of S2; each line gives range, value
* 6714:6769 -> 1.56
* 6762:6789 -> 1.09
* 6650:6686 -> 1.21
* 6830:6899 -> 1.07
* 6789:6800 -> 1.13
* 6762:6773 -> 1.09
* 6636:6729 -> 1.33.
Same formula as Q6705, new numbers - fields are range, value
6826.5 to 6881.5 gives 0.6263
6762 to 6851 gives 0.8795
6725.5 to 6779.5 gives 0.8103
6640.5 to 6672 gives 0.9237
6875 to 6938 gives 0.4782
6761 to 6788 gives 0.9156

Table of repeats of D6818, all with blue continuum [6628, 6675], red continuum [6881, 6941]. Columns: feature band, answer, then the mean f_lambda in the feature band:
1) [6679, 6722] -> -0.23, 1.47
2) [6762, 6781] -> 0.06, 1.1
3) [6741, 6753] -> 0.15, 1.02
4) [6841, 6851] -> 0.00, 1.11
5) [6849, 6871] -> 0.05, 1.06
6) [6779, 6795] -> 0.03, 1.12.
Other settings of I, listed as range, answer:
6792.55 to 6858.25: 1.11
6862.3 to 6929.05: 1.08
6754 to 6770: 1.12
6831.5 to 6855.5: 1.1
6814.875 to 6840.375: 1.1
